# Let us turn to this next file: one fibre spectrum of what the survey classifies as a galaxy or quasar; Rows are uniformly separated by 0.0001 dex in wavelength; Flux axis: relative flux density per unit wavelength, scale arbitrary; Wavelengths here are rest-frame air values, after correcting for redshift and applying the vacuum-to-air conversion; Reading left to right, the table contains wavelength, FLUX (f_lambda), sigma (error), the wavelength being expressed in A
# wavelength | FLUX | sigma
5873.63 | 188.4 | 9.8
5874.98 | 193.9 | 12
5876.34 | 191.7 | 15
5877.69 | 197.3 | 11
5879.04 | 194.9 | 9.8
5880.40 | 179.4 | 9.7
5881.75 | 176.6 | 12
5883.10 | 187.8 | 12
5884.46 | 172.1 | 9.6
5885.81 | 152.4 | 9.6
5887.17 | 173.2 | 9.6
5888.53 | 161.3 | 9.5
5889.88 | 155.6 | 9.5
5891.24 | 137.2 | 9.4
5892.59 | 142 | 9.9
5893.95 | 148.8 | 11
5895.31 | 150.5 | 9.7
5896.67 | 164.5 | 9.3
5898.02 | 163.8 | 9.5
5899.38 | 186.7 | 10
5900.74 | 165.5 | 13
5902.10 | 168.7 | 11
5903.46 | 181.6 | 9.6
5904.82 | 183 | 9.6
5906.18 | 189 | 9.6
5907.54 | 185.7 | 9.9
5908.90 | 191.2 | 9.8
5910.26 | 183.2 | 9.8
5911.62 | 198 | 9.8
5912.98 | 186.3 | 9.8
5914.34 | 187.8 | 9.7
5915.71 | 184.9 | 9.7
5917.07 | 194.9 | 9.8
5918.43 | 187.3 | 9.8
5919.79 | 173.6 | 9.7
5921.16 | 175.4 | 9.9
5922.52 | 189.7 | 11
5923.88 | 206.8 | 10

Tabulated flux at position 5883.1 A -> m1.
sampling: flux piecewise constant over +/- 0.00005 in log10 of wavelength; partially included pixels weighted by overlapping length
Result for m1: 187.8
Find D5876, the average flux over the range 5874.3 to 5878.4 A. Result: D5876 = 194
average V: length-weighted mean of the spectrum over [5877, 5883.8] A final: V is 187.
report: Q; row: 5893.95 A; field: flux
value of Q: 148.8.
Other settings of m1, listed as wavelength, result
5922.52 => 189.7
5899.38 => 186.7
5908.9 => 191.2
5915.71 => 184.9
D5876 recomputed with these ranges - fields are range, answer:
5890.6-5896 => 145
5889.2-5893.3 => 145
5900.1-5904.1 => 172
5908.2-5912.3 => 191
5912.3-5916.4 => 186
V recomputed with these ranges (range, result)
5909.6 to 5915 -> 189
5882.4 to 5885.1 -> 180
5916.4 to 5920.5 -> 185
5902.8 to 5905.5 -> 182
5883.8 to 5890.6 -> 163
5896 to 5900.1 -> 172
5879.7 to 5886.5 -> 174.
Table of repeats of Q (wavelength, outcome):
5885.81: 152.4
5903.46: 181.6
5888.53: 161.3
